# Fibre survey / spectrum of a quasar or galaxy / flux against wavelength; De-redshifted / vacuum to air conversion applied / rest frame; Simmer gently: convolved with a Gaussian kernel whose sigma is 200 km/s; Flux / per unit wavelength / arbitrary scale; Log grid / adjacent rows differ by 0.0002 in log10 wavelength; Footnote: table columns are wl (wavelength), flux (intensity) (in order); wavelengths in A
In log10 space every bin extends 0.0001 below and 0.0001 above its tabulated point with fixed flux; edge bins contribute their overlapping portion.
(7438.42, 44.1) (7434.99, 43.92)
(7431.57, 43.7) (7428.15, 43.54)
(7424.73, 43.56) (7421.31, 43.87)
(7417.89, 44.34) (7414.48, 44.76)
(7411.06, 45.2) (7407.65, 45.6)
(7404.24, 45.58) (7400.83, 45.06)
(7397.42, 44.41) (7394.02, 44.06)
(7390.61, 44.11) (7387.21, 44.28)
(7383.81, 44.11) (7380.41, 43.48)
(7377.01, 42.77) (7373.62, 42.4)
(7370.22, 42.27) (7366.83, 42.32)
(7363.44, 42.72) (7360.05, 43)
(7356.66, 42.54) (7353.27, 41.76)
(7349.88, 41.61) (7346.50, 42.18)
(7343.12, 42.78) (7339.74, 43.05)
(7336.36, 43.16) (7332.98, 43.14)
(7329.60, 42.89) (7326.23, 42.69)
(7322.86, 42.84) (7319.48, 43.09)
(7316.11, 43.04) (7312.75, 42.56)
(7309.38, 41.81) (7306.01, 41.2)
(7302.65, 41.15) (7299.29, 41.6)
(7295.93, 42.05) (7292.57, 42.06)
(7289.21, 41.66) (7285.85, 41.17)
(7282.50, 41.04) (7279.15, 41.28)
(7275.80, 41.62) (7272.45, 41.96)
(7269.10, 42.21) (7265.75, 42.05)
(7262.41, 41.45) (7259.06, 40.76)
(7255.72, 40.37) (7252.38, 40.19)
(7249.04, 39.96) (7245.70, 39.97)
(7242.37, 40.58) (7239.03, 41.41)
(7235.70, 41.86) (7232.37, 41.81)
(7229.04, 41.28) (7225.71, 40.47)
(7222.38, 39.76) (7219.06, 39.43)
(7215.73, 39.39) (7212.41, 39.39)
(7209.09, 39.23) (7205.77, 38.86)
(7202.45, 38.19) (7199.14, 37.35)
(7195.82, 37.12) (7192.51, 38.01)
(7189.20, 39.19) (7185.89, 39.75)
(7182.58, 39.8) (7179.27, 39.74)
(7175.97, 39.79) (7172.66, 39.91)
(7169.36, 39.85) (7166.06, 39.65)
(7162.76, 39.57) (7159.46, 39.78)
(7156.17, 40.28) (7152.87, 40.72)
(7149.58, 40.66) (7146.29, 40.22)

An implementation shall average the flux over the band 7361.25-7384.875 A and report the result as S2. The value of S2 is 42.8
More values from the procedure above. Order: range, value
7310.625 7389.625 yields 42.8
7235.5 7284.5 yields 41.1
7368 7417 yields 44.1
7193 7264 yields 39.9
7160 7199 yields 39.2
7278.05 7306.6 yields 41.5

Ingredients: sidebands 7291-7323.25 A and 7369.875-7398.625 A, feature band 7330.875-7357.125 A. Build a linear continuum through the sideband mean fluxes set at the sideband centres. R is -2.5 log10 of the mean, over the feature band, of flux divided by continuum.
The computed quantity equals 0.01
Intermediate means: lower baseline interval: 42.1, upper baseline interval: 43.6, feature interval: 42.5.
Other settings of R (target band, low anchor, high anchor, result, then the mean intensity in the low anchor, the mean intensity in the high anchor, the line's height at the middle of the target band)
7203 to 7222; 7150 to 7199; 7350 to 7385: 0.024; 39.5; 42.7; 40.1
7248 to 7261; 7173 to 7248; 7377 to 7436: 0.009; 39.7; 44.3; 40.7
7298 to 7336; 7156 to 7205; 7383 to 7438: -0.004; 39.2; 44.4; 42.3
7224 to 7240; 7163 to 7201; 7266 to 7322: -0.027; 39.1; 41.9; 40.3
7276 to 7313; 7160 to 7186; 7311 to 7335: 0.019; 39.8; 42.9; 42.3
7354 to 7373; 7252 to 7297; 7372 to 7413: 0.027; 41.4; 44.3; 43.6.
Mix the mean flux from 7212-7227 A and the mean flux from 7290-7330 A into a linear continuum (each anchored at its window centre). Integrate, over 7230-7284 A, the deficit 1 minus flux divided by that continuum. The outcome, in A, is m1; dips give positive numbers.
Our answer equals -0.6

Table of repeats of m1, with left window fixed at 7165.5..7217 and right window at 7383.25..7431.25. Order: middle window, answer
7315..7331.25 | -0.21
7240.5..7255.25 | 0.10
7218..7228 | -0.04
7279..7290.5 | 0.03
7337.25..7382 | 0.75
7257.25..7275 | -0.32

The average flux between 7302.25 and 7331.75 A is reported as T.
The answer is 42.4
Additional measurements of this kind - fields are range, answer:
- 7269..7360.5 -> 42.2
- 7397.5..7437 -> 44.5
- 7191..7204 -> 37.7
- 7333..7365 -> 42.6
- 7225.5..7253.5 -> 40.9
